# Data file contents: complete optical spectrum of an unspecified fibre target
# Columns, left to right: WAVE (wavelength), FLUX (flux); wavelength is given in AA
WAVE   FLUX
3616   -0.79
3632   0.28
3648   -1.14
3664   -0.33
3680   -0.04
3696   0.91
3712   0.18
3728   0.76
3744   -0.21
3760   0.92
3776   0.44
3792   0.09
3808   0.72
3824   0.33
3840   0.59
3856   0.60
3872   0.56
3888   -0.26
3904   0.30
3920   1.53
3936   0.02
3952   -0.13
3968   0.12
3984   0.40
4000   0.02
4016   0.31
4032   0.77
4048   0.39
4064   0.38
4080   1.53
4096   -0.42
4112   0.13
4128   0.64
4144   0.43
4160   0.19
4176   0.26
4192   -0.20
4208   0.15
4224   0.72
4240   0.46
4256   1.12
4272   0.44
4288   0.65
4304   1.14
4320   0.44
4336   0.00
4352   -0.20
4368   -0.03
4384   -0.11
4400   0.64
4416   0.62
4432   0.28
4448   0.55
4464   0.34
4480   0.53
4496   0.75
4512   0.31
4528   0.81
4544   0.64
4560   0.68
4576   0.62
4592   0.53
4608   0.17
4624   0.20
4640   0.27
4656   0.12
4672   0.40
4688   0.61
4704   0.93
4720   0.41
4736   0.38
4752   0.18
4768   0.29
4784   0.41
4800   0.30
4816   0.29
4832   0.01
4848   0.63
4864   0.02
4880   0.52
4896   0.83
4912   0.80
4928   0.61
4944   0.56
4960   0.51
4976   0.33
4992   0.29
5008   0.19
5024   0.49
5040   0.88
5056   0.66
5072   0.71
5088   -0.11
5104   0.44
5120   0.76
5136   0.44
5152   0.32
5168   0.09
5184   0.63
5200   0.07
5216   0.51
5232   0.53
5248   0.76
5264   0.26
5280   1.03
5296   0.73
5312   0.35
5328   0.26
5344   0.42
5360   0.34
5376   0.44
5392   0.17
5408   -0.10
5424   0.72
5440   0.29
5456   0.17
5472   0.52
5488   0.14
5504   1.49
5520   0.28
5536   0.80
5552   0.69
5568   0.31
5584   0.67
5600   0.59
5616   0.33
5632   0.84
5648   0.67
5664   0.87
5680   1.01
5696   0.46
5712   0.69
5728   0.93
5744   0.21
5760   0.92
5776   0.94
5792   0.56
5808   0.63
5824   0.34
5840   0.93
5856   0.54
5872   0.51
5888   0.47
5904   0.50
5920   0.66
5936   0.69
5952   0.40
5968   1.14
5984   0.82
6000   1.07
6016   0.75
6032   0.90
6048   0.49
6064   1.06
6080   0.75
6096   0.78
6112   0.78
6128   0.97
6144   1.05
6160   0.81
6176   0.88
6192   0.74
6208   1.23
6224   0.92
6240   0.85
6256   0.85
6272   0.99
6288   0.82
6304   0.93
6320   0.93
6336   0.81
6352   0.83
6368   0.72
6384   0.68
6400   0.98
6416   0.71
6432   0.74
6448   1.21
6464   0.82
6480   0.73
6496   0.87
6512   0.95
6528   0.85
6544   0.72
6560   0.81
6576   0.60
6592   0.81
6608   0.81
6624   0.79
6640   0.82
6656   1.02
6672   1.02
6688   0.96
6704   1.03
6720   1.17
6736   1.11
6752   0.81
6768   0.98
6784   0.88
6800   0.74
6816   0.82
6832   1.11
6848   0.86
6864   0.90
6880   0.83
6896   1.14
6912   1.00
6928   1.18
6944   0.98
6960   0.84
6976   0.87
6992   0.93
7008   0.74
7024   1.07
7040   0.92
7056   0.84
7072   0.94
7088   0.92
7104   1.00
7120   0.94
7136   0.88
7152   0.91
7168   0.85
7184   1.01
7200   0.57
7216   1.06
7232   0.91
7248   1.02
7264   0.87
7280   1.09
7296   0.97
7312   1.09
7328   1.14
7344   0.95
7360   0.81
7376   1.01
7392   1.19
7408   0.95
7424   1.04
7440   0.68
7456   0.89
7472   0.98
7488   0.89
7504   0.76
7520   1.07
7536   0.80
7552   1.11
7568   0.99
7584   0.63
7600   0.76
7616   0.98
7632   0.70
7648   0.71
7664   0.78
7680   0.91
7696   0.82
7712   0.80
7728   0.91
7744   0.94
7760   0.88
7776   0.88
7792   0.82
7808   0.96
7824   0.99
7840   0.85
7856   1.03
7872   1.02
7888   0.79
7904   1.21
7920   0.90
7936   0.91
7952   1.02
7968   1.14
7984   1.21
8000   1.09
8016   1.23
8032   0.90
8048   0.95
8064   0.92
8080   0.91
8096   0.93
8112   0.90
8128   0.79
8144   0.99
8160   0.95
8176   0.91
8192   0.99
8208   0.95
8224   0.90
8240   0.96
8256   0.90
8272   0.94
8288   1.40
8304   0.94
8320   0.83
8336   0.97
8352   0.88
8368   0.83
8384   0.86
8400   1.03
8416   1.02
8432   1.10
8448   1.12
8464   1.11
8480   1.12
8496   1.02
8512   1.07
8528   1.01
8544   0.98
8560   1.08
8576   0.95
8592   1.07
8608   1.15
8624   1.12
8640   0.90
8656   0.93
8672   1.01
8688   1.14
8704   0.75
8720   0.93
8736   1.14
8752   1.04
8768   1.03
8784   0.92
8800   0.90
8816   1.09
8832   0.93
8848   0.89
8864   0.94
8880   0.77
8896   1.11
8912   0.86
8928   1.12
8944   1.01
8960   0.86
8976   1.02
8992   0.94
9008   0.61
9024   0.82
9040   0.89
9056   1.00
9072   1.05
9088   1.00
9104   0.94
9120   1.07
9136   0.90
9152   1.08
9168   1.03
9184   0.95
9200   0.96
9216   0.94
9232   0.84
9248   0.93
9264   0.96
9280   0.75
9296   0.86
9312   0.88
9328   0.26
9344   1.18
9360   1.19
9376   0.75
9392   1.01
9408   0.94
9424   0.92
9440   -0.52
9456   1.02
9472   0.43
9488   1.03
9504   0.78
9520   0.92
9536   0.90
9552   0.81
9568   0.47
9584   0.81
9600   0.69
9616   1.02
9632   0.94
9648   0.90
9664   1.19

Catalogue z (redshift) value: 0.48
